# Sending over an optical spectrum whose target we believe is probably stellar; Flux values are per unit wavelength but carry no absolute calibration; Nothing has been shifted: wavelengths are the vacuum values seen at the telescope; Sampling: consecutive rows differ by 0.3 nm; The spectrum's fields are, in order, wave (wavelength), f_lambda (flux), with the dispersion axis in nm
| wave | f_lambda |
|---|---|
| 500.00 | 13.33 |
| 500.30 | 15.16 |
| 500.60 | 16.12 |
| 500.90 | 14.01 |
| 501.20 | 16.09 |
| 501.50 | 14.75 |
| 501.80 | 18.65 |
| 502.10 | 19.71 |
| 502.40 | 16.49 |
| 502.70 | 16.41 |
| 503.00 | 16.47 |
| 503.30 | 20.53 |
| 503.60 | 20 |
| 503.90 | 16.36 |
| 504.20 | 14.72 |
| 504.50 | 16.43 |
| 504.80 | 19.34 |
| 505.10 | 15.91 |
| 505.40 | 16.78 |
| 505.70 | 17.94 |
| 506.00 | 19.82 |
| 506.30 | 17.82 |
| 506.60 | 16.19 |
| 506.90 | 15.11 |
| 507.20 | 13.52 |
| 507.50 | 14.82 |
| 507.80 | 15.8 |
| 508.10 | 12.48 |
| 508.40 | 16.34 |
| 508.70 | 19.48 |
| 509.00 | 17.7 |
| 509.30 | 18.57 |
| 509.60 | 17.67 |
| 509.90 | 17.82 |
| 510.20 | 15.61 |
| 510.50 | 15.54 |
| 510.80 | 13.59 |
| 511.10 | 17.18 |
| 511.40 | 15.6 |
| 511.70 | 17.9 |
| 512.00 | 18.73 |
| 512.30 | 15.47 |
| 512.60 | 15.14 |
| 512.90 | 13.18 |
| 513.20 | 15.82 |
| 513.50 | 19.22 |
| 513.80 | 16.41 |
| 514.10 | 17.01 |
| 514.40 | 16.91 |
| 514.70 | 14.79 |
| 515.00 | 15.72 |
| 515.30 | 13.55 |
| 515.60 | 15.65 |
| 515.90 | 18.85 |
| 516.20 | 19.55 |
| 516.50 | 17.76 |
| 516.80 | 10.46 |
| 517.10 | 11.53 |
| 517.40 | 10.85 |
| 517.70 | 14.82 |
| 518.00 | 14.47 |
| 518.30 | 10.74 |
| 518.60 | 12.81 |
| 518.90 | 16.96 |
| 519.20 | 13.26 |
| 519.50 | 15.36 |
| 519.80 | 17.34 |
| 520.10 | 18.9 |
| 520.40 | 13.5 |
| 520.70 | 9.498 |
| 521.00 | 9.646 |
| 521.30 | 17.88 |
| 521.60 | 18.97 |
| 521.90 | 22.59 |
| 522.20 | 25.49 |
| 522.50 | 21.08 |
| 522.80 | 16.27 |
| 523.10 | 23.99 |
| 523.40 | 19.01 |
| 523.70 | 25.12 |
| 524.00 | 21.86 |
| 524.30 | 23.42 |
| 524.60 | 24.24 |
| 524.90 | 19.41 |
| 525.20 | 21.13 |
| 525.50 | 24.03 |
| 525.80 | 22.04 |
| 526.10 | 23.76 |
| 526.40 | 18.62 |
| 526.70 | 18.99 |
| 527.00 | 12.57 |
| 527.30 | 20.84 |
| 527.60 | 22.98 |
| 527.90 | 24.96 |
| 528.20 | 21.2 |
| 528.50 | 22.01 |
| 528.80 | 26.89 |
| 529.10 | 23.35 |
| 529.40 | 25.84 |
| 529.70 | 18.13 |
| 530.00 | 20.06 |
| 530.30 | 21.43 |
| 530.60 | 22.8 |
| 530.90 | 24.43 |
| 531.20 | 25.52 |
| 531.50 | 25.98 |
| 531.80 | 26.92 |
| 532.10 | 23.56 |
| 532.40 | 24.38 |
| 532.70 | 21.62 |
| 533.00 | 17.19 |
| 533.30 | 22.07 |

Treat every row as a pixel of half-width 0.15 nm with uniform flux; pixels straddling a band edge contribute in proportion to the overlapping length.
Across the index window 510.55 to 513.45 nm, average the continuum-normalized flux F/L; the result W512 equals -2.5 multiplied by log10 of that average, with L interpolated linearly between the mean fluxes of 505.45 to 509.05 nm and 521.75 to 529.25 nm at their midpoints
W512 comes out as 0.119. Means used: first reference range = 16.4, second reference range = 21.8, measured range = 16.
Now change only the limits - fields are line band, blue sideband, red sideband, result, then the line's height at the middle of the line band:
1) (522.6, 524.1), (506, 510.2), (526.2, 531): -0.05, 20.3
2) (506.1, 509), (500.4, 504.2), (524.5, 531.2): 0.14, 18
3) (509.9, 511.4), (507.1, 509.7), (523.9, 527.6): 0.08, 16.9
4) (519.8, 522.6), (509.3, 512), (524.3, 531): 0.14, 19.8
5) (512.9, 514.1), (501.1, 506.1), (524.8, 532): 0.16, 19.4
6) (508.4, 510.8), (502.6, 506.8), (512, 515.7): -0.04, 16.6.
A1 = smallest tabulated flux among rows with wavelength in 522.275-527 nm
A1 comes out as 12.57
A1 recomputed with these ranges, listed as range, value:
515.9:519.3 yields 10.46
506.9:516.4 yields 12.48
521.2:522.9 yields 16.27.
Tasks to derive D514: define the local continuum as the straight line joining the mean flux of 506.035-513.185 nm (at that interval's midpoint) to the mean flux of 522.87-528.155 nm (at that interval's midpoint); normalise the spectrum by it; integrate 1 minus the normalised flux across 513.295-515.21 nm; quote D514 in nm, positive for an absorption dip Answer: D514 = 0.13 nm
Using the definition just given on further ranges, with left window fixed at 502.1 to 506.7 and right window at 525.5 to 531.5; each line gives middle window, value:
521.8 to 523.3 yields -0.06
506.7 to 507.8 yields 0.20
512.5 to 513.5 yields 0.20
